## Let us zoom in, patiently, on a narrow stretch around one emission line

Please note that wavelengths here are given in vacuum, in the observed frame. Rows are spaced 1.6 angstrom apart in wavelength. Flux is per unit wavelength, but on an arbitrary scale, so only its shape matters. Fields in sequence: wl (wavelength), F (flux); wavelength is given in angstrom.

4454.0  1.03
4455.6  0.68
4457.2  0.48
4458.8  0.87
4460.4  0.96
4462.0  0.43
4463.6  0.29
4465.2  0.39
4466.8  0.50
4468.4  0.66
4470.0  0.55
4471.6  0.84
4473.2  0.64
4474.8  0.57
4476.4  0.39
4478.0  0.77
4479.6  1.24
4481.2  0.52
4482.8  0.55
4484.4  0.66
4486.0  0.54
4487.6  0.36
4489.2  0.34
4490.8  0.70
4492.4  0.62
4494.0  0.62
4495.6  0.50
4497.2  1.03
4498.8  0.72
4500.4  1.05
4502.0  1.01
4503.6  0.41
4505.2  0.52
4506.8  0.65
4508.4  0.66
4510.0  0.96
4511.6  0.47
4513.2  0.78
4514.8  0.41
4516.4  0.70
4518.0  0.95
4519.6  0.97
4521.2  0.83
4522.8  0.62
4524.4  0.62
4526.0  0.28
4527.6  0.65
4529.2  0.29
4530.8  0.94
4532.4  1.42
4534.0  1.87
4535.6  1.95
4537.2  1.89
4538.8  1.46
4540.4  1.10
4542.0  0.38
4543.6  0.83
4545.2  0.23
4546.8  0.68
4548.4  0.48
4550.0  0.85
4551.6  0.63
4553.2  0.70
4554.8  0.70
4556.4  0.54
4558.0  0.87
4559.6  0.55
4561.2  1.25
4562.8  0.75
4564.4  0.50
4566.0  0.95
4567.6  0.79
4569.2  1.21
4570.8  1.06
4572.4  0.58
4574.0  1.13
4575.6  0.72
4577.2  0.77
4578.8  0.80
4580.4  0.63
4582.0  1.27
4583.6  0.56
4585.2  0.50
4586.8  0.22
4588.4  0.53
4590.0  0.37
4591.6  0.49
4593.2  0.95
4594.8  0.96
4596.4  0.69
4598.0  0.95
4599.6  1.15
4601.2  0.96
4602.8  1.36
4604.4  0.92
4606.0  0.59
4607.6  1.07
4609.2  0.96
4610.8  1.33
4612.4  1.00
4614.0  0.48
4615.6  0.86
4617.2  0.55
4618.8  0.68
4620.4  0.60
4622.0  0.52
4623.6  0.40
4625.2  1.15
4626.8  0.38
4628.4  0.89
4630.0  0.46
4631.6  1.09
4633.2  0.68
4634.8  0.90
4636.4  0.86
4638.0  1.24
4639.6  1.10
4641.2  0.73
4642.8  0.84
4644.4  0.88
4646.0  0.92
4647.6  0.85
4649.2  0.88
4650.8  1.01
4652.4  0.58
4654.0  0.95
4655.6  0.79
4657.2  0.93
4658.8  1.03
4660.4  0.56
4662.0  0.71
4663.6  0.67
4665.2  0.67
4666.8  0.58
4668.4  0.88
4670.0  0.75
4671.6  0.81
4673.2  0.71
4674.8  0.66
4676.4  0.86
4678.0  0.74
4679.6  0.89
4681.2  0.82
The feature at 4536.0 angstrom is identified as [O II]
